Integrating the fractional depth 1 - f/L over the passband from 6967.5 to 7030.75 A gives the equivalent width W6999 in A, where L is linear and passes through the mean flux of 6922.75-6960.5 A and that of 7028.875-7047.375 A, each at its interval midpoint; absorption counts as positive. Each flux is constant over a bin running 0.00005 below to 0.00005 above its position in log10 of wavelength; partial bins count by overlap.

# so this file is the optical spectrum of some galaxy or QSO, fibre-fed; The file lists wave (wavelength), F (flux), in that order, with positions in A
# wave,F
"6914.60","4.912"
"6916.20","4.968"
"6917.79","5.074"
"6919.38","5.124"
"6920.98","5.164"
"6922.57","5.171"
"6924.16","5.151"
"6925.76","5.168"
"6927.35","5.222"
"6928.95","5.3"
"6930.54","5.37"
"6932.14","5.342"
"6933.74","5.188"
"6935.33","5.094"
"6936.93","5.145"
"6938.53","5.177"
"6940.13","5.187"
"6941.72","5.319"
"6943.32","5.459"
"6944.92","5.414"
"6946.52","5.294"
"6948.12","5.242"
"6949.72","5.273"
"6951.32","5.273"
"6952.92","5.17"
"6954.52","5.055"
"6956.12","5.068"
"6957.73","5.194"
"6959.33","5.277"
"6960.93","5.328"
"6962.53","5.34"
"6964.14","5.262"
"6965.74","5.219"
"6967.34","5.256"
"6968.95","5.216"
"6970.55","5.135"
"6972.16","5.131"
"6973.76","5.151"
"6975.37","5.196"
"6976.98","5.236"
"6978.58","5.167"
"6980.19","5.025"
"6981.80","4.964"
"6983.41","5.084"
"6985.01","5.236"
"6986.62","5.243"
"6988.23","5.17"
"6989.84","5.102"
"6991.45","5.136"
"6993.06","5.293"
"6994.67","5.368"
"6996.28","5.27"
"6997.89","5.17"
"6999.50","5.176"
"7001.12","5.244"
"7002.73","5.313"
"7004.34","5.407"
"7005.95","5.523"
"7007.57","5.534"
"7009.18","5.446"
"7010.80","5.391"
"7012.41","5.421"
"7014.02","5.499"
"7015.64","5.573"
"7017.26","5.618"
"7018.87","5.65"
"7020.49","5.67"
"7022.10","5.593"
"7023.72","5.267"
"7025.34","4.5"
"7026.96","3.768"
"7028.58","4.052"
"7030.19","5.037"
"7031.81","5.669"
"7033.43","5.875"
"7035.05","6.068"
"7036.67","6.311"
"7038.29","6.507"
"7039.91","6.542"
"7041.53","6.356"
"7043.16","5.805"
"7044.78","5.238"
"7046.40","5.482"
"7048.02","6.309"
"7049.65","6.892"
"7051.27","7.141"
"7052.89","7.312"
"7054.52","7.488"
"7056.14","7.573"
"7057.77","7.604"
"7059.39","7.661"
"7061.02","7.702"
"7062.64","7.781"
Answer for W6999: 4.5 A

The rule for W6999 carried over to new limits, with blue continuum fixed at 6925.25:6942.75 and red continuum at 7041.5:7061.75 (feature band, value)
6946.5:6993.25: 4.3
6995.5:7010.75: 2.0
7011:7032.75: 4.2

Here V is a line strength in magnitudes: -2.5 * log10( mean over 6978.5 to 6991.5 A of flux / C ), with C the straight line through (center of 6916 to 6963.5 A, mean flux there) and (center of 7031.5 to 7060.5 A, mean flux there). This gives 0.13 mag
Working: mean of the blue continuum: 5.22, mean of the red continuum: 6.57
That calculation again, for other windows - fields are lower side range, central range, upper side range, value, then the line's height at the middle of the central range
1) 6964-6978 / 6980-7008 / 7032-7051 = 0.054 mag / 5.51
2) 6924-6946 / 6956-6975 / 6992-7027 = 0.014 mag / 5.29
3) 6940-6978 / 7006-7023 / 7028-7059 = 0.077 mag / 5.95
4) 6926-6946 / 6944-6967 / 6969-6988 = -0.007 mag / 5.21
